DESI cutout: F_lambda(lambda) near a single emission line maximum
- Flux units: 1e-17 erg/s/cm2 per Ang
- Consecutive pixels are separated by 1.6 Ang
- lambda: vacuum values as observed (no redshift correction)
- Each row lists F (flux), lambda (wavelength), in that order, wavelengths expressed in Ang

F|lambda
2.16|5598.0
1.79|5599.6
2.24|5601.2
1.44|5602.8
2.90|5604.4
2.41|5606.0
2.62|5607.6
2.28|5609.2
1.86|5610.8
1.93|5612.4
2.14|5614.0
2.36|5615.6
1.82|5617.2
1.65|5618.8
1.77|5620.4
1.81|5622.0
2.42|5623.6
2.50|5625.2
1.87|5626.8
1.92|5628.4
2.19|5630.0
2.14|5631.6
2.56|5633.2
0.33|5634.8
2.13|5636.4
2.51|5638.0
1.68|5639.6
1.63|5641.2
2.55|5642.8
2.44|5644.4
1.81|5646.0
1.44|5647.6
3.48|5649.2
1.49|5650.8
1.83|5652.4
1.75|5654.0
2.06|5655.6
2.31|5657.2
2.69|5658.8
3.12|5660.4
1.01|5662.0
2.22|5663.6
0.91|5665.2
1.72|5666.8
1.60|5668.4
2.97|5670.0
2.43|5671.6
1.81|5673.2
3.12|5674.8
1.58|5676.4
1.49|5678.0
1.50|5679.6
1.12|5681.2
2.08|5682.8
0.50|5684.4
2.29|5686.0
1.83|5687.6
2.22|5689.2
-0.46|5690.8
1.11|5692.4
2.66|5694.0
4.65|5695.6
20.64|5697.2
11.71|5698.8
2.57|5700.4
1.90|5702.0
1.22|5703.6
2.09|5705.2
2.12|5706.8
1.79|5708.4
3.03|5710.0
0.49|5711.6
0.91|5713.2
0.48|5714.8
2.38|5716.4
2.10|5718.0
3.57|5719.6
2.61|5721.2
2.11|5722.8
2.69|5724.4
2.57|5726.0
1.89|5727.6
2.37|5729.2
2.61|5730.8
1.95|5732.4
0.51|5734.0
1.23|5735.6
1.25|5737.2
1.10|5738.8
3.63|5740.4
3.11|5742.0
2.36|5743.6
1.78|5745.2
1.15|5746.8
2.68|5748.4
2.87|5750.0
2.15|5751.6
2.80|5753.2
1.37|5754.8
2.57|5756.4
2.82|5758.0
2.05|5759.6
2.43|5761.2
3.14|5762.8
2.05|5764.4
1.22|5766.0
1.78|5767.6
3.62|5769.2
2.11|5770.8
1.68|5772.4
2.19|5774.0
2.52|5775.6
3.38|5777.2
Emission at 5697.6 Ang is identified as H-beta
